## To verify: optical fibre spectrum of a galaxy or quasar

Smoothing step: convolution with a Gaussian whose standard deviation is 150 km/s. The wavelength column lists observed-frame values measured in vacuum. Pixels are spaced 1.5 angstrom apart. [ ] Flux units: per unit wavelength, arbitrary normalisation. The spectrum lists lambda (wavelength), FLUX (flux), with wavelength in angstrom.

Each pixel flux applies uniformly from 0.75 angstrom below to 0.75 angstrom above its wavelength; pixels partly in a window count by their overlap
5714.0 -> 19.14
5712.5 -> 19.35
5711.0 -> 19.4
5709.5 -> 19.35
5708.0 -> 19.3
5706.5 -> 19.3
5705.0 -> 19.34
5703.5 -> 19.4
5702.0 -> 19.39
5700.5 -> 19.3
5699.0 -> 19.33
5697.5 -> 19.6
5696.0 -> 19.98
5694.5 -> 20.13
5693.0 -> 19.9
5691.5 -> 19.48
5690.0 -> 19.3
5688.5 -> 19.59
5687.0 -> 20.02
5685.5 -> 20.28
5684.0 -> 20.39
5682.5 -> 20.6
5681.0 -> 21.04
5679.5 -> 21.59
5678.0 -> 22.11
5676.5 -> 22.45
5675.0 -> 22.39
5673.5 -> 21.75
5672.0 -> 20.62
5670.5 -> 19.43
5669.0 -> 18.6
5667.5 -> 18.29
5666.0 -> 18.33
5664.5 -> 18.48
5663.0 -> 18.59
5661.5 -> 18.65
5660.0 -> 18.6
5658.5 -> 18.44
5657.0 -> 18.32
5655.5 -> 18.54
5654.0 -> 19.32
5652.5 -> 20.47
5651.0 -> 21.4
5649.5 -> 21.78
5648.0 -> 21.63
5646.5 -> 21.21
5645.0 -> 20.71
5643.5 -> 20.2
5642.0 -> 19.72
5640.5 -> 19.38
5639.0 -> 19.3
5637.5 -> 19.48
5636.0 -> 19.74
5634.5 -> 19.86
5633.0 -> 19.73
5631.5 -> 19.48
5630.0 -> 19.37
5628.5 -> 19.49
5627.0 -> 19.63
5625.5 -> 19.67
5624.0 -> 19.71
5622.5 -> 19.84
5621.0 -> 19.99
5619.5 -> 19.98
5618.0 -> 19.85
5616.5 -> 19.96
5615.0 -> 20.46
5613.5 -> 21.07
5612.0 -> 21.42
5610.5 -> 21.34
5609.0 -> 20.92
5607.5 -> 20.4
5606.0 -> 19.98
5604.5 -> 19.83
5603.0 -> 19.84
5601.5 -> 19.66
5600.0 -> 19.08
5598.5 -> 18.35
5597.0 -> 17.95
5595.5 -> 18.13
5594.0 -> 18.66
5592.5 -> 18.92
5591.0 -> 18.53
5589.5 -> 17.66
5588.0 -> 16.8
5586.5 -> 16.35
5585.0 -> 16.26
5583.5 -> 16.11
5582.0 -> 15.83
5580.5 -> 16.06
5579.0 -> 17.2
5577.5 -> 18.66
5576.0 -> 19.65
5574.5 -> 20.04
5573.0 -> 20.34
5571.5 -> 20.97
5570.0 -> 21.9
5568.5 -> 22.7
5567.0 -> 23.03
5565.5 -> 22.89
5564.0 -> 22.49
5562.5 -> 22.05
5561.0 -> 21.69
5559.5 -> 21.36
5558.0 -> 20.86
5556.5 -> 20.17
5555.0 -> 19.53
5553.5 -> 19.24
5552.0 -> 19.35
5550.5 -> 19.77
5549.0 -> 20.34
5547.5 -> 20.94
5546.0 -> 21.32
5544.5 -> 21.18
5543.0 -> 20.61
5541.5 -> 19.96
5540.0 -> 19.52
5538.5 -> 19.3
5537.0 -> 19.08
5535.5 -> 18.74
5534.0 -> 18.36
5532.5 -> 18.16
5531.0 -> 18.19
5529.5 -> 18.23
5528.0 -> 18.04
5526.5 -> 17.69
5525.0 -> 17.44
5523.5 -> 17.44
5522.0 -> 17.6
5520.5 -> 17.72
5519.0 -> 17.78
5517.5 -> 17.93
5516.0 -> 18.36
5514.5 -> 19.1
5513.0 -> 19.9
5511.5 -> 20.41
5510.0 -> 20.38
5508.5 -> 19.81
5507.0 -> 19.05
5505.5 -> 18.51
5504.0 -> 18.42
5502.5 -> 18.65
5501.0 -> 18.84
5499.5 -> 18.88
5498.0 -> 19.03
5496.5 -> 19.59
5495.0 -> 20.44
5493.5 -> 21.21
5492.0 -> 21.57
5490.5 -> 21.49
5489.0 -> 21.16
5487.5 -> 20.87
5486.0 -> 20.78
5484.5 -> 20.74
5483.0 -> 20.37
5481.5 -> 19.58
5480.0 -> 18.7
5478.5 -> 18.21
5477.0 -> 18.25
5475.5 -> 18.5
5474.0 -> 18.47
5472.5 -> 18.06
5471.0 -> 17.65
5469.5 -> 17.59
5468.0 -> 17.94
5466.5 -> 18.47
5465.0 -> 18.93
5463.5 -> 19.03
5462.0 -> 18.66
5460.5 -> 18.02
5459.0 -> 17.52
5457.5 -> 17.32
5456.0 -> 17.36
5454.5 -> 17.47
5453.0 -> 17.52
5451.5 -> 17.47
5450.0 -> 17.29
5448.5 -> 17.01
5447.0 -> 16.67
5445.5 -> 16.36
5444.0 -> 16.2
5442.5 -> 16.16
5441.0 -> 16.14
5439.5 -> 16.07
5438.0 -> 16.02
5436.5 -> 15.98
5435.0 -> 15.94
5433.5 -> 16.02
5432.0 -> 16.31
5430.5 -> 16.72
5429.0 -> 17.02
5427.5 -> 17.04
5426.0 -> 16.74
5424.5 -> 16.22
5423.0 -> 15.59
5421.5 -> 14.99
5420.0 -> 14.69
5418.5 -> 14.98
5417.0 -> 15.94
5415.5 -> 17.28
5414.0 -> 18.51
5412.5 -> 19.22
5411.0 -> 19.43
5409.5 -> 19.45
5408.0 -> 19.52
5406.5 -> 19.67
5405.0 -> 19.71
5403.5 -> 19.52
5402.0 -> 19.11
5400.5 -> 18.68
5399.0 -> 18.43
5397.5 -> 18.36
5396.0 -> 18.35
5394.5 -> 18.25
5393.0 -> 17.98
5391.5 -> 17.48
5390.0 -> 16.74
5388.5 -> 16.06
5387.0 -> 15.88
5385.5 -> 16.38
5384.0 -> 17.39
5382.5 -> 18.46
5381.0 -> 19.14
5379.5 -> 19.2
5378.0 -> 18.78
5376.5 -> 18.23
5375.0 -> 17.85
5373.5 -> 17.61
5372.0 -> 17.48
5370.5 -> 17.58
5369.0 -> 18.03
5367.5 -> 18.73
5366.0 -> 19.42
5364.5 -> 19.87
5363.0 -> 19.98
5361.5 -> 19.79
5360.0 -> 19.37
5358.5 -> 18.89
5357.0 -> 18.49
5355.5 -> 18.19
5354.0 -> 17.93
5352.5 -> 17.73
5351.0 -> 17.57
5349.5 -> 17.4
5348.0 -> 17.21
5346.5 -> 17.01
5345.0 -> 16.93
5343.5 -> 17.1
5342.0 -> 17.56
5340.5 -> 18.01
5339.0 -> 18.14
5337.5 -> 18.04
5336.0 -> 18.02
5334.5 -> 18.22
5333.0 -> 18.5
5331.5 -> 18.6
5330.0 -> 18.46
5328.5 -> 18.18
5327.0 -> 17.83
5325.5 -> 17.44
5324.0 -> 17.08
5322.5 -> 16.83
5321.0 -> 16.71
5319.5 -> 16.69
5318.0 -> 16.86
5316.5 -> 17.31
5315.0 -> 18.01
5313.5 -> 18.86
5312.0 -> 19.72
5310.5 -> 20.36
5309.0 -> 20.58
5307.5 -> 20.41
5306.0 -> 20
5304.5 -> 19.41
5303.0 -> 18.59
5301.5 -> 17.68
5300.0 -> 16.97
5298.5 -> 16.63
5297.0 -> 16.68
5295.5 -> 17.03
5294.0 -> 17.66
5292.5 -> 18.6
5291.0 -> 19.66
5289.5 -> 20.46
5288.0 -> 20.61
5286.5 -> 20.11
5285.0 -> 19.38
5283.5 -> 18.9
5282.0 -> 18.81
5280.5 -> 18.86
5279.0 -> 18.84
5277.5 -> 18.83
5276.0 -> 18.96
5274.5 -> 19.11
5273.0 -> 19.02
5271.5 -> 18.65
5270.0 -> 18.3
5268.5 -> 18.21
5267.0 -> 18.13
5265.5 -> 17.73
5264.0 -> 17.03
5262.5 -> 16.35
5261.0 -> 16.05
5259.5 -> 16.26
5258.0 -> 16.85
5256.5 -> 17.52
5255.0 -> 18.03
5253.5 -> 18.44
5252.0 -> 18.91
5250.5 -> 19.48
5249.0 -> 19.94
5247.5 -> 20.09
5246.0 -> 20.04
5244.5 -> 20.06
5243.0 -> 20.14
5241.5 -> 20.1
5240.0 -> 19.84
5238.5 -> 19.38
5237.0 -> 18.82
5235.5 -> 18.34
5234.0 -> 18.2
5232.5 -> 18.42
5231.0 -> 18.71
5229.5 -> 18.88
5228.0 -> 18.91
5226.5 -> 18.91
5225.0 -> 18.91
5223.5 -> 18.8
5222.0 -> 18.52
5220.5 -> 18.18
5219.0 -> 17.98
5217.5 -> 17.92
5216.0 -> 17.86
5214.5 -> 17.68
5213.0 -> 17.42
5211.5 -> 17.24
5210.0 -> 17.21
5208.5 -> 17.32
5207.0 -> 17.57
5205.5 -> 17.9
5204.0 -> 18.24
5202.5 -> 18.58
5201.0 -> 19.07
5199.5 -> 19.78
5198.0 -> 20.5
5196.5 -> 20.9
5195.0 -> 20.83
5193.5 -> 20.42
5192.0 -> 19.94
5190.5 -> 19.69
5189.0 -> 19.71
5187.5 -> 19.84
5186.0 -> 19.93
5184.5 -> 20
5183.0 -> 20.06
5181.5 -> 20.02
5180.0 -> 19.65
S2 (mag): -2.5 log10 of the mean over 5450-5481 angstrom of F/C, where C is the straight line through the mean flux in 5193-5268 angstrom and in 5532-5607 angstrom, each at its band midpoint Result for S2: 0.07 mag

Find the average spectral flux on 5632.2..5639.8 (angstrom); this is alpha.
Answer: 19.6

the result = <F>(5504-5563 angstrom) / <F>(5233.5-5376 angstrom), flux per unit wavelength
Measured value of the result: 1.05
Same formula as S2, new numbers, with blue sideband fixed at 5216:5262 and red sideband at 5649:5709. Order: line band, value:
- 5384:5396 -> 0.12 mag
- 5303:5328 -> 0.03 mag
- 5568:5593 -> 0.07 mag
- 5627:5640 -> 0.01 mag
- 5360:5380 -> 0.02 mag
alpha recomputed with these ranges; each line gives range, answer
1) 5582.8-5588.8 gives 16.4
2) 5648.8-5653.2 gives 21.2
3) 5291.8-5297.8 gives 17.5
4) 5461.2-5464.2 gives 18.8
